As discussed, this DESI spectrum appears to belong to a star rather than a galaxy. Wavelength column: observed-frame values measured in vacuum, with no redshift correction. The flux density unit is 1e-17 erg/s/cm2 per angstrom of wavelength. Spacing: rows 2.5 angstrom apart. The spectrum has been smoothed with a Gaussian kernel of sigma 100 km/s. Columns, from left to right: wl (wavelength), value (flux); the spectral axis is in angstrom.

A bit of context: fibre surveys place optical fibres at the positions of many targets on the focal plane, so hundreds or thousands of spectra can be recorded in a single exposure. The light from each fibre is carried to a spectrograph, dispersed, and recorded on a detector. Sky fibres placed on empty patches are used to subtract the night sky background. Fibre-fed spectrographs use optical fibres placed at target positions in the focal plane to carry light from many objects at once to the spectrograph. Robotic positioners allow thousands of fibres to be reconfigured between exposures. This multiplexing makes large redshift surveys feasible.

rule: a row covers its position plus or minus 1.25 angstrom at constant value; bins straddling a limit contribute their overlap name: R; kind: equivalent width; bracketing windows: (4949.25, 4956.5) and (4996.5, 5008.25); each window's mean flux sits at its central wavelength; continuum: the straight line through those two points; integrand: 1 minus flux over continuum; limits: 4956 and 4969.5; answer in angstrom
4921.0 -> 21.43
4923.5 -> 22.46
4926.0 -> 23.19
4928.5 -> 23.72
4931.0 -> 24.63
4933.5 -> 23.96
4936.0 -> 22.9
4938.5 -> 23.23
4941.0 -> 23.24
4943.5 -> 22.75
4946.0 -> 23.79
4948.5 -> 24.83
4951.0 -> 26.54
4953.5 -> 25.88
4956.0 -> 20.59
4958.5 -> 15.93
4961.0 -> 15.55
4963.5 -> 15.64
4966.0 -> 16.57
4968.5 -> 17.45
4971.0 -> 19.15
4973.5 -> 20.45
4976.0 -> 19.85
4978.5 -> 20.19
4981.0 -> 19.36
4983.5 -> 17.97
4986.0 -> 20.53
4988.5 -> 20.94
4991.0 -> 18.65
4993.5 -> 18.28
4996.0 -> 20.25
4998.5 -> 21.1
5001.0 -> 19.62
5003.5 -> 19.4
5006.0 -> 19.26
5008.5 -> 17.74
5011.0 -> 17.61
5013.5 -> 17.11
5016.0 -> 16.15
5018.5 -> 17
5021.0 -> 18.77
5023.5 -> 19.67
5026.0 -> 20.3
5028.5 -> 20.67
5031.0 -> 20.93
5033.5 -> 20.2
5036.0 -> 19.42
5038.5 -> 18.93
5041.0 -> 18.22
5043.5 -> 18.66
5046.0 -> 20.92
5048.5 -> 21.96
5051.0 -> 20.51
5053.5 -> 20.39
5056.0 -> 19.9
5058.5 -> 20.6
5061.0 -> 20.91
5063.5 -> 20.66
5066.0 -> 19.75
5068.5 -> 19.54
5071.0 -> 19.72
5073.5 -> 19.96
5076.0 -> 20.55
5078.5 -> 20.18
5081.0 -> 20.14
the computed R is 4.1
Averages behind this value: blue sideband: 24.8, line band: 16.6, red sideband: 19.7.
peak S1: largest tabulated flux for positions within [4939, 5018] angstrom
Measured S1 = 26.54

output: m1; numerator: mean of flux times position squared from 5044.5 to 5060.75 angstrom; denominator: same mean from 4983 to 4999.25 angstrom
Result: 1.08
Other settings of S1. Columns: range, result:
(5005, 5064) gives 21.96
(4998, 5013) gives 21.1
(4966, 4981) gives 20.45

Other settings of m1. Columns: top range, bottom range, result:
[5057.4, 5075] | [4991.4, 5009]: 1.07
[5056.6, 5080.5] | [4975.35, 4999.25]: 1.06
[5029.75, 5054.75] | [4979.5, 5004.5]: 1.04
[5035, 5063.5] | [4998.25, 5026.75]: 1.10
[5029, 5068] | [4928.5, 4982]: 0.99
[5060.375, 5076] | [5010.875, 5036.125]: 1.08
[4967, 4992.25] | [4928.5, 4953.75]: 0.82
